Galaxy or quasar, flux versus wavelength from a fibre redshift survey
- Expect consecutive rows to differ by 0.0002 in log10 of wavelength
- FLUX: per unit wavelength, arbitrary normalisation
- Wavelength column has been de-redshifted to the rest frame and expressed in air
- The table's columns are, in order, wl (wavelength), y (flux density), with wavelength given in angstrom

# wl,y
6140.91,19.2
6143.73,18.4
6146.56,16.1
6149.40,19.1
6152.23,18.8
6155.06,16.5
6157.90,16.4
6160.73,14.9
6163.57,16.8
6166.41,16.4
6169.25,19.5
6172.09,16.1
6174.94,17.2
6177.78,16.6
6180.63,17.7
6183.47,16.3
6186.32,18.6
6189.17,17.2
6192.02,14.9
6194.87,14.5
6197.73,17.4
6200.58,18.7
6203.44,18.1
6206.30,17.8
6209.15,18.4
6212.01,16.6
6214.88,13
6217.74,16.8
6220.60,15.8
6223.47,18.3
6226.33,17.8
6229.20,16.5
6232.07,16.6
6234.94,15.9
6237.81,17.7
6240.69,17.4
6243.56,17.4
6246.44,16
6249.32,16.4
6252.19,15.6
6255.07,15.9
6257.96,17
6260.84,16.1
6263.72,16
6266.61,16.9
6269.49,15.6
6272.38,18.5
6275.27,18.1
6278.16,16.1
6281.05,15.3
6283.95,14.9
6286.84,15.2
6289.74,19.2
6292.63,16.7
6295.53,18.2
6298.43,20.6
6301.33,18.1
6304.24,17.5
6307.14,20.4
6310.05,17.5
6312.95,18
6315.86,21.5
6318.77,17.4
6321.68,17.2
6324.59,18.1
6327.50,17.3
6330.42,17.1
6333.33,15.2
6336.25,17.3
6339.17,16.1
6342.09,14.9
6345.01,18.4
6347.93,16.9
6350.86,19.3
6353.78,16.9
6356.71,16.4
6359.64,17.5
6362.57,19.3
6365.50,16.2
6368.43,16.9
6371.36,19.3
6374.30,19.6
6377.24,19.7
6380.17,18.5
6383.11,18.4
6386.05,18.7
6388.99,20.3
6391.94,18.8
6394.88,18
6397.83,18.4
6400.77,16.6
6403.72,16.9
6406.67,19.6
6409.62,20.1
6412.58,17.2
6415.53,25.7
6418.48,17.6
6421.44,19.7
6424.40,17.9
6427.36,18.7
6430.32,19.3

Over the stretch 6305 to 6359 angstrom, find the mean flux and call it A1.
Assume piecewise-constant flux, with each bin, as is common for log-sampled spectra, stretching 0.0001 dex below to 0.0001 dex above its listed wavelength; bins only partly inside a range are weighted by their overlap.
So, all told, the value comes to 17.5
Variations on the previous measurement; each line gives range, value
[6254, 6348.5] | 17.3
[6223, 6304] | 16.9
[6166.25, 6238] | 16.9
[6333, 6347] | 16.5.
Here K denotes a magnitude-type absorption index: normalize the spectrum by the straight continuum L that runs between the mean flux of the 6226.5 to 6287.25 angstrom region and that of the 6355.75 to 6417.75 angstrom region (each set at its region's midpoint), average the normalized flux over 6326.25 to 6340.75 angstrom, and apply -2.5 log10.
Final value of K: 0.08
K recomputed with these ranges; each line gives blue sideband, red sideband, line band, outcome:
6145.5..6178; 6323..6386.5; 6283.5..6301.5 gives -0.014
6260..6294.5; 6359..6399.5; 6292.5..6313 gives -0.087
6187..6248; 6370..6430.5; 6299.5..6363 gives 0.032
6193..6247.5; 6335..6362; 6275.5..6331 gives -0.042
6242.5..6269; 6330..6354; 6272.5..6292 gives -0.008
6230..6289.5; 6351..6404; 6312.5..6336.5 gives -0.016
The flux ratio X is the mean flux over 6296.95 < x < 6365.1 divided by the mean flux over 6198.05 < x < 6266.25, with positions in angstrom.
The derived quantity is 1.06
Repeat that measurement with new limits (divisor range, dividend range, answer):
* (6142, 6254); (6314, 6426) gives 1.07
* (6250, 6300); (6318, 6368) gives 1.02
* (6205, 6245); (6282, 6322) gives 1.07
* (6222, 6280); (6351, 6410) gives 1.09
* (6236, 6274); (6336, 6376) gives 1.05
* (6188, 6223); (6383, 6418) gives 1.14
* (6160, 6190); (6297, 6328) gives 1.09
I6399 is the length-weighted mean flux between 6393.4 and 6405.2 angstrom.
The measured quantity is 17.5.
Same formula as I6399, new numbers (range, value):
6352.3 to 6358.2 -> 16.7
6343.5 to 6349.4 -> 17.6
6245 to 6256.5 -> 16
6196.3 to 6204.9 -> 18.1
